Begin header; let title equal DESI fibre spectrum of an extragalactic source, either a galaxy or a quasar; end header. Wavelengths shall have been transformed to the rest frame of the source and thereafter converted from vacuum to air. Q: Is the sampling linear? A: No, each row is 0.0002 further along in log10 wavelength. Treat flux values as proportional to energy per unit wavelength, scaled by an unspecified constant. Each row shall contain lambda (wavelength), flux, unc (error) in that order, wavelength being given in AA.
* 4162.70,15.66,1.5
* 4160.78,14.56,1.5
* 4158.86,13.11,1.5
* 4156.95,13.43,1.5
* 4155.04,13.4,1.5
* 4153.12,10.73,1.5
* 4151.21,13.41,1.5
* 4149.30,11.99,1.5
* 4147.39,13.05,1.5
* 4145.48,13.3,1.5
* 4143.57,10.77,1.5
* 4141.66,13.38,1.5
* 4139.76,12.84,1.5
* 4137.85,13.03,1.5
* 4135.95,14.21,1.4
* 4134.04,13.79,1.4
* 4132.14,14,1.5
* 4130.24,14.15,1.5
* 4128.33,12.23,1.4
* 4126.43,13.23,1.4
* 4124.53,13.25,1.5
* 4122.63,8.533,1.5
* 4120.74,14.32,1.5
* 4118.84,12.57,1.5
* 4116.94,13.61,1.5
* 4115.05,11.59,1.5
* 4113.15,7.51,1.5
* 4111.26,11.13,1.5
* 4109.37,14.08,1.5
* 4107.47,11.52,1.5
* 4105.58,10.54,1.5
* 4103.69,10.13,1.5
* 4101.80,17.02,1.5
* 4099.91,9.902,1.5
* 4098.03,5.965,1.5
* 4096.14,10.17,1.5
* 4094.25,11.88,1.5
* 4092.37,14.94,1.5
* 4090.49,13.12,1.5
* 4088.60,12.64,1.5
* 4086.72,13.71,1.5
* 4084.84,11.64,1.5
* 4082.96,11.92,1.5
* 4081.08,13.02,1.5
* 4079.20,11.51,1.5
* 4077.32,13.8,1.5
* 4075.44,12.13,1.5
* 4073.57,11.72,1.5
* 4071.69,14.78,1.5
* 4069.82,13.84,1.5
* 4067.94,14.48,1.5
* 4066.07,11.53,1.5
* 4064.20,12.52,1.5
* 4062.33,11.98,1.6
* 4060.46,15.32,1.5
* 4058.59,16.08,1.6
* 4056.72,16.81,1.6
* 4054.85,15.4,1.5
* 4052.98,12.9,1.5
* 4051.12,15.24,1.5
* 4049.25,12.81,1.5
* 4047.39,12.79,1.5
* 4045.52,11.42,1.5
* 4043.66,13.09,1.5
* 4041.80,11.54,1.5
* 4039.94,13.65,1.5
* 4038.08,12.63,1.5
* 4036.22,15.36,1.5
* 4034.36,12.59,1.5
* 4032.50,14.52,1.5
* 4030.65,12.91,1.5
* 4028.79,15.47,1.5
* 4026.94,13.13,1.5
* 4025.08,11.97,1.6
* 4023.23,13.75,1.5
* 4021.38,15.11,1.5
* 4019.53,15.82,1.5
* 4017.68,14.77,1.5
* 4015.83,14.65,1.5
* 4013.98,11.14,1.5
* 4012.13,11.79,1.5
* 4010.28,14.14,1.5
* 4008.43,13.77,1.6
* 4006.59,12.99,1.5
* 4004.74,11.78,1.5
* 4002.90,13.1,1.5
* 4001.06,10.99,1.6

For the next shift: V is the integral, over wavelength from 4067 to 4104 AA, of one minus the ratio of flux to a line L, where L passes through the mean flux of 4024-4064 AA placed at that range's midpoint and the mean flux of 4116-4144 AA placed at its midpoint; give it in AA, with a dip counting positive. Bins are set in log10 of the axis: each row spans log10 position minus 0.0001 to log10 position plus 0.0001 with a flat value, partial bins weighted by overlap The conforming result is 2.5 AA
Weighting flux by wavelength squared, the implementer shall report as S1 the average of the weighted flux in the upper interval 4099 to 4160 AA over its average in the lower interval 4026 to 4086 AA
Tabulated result 1.0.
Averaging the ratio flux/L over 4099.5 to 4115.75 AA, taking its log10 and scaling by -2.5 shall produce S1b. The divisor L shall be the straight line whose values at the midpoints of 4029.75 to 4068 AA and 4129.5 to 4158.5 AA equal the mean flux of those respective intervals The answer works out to 0.15 mag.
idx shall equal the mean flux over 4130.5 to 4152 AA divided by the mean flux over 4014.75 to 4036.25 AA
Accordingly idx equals 0.93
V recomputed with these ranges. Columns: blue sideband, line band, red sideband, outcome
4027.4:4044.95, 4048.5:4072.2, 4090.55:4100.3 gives -3.29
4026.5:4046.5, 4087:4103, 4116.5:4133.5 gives 1.26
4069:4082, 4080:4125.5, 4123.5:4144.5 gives 4.15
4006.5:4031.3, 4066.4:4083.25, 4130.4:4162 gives 0.54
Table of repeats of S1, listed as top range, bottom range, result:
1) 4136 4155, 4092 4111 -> 1.12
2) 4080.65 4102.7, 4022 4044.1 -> 0.93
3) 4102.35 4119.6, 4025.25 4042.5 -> 0.89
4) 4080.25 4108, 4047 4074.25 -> 0.87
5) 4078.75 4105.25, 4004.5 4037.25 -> 0.90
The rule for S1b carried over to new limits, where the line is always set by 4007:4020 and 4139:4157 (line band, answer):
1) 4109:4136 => 0.028 mag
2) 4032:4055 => 0.008 mag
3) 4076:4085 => 0.058 mag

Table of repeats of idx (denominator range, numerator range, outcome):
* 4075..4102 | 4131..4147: 1.09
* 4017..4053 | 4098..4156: 0.91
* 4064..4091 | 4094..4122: 0.89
